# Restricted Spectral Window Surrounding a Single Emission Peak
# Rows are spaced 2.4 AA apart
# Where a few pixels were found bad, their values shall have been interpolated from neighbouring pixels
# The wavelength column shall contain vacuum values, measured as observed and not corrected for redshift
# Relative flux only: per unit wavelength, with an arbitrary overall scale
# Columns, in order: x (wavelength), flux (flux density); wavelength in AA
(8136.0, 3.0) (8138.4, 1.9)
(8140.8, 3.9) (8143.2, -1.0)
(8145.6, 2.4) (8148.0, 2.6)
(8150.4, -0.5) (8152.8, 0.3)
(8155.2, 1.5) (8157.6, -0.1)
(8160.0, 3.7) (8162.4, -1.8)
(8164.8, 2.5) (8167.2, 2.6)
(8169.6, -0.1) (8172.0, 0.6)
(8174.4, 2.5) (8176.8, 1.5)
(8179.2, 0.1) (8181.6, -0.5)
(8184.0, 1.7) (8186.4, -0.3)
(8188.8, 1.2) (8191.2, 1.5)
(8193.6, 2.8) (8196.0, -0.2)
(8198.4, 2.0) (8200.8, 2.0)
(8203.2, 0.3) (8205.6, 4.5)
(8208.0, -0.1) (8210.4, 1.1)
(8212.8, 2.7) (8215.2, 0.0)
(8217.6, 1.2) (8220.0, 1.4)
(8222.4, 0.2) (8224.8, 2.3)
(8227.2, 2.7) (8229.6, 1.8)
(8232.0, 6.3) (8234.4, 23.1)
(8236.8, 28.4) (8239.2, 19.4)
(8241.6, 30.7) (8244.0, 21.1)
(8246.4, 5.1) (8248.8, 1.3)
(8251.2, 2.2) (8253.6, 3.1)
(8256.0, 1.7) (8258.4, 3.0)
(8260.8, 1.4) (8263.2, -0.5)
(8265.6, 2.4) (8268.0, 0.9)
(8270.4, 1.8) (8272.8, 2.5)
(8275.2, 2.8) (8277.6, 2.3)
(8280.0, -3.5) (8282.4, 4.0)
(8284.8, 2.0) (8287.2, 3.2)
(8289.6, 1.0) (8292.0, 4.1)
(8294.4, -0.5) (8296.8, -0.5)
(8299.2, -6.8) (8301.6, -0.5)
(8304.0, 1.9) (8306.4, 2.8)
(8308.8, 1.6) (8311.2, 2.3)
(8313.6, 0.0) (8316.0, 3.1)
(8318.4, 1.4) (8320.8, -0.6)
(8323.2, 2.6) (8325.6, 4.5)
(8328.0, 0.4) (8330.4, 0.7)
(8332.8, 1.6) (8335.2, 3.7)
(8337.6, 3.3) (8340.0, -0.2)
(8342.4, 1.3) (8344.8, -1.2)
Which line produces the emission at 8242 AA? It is [O II]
